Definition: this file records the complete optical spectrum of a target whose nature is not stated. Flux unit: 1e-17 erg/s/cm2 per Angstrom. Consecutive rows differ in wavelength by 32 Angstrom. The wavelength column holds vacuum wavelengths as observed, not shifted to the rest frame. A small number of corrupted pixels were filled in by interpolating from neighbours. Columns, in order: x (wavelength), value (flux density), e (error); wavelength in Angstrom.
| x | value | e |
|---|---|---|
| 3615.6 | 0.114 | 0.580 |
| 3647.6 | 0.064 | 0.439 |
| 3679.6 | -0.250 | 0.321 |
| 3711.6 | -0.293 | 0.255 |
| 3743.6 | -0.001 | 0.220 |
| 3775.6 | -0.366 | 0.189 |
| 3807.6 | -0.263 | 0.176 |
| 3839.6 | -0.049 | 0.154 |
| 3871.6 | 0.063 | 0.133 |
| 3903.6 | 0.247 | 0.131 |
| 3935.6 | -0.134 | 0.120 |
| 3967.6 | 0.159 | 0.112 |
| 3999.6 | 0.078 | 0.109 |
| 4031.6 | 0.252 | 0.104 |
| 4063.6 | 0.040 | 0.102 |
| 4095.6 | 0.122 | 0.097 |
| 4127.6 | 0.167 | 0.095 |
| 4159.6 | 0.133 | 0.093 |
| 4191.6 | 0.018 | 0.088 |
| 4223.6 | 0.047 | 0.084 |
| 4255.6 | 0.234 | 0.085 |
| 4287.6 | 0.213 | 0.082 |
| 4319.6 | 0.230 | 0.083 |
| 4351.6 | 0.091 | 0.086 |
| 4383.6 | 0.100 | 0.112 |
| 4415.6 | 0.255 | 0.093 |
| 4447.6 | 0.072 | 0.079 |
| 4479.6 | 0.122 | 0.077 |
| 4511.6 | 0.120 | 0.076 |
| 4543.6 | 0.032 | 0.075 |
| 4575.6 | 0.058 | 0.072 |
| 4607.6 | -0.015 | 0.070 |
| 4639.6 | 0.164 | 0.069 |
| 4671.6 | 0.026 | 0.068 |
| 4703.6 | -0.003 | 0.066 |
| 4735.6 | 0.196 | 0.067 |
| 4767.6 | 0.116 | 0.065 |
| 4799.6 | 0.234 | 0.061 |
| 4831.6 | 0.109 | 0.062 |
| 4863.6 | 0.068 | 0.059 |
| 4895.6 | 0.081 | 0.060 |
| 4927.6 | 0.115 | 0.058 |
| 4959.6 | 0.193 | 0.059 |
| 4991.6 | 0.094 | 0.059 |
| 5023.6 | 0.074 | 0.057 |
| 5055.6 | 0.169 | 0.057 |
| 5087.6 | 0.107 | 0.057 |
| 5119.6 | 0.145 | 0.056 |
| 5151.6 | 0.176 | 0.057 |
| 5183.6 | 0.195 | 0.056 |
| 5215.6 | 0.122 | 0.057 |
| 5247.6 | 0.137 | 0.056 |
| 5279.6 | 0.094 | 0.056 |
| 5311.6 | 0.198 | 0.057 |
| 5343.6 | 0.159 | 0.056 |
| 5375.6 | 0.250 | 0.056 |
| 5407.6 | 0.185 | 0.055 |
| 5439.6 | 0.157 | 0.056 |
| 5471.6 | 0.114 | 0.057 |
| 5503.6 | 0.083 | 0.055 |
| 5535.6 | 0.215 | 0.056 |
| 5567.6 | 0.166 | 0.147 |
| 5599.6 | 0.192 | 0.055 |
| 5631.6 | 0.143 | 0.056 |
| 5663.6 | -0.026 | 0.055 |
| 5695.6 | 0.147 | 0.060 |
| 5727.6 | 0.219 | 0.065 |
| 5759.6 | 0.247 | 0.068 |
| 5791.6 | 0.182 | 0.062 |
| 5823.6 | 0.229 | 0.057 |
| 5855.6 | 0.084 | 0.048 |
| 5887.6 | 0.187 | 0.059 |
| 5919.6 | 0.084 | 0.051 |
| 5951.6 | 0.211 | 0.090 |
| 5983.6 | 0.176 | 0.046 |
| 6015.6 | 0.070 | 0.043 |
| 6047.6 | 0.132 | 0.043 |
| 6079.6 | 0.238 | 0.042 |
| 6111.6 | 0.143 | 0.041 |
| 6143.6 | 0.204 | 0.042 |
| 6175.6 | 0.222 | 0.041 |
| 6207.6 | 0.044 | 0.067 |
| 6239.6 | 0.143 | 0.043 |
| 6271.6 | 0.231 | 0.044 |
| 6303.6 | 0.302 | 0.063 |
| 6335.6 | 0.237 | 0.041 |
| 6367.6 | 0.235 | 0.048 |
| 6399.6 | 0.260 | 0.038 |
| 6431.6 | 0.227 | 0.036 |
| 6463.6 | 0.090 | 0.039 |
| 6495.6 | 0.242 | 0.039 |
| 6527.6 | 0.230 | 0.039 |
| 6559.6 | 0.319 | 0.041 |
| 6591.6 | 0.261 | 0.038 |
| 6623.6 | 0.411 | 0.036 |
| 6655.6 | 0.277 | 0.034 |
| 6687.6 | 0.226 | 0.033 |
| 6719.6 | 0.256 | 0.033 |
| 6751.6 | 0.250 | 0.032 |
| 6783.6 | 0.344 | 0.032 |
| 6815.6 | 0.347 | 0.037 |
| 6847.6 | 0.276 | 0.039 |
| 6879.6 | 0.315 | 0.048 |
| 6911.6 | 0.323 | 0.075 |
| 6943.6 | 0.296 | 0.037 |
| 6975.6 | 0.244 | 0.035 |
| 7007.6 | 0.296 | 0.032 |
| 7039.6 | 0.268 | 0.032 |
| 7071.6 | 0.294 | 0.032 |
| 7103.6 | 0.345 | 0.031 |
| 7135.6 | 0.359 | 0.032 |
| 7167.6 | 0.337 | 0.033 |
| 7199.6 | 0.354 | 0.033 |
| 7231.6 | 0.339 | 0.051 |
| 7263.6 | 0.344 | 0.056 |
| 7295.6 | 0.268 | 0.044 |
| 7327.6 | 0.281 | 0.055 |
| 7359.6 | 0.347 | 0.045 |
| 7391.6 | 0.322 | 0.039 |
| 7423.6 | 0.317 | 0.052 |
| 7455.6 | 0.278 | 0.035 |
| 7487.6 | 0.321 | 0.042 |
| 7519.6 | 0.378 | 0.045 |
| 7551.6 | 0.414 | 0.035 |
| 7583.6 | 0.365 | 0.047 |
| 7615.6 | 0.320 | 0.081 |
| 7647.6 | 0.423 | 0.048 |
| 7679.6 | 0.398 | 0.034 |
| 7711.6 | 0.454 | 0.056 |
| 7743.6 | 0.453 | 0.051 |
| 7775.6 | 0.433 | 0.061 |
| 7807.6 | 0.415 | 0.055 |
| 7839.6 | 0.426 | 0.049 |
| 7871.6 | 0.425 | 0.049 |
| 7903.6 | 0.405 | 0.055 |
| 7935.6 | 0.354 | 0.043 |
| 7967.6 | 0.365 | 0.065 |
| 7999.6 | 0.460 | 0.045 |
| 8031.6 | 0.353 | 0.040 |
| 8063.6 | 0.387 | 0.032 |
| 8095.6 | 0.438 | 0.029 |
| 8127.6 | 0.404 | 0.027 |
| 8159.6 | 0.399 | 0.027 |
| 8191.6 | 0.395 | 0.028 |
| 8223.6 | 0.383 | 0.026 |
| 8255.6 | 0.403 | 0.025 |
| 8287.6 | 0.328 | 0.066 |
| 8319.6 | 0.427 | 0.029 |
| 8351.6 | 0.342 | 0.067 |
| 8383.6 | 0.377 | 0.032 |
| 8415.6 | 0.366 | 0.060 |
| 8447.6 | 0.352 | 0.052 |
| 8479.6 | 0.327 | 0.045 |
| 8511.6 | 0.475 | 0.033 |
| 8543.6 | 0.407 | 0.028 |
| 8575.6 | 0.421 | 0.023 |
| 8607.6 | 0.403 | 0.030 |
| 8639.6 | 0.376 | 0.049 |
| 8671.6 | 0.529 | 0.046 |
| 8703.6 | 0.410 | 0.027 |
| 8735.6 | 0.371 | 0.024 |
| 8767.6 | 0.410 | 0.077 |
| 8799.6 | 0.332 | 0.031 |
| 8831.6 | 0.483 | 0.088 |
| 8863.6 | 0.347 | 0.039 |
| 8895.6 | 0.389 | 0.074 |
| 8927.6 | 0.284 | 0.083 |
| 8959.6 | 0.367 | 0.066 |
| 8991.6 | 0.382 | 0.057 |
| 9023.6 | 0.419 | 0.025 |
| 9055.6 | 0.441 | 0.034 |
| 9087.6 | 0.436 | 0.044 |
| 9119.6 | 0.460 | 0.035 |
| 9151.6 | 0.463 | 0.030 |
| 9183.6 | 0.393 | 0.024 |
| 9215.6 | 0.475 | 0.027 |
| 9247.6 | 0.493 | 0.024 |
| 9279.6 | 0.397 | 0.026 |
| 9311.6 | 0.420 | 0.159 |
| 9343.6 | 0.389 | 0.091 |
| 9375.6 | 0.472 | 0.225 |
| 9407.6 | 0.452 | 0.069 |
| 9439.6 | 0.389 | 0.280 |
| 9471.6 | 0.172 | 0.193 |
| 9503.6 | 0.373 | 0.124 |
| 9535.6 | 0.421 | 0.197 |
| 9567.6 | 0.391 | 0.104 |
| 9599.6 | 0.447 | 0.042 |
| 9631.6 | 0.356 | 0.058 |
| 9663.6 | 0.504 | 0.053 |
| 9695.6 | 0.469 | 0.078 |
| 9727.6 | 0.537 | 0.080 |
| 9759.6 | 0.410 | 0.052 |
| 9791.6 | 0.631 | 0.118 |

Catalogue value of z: 0.632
